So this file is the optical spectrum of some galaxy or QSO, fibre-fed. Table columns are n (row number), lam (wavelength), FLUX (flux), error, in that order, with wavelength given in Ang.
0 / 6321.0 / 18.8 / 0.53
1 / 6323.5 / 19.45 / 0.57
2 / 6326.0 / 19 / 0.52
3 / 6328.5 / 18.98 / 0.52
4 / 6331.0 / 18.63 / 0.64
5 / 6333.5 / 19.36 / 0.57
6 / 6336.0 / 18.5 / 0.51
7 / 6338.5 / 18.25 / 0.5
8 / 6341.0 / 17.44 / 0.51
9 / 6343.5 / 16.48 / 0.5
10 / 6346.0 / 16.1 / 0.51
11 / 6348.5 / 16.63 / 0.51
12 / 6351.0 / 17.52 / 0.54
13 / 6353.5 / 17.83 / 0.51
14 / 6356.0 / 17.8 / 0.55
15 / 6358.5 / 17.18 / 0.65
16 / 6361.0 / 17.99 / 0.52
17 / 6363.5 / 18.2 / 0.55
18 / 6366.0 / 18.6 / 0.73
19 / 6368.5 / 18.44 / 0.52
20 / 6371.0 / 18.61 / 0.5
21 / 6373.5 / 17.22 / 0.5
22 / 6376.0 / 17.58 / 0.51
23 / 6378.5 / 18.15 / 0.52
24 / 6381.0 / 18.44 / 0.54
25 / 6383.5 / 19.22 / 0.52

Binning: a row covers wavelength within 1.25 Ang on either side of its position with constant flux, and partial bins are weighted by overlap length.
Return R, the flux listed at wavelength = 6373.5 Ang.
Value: 17.22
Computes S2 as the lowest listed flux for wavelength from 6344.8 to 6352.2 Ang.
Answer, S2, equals 16.1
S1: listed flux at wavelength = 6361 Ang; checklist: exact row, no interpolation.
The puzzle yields 17.99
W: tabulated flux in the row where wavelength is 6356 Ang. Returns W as 17.8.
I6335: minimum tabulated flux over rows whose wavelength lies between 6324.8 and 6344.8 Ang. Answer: 16.48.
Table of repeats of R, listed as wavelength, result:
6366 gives 18.6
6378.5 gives 18.15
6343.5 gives 16.48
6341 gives 17.44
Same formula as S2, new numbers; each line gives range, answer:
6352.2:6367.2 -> 17.18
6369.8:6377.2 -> 17.22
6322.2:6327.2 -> 19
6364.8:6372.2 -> 18.44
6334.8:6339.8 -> 18.25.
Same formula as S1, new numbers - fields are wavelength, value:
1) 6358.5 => 17.18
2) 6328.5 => 18.98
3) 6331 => 18.63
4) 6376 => 17.58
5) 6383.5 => 19.22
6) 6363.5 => 18.2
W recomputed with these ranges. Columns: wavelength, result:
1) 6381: 18.44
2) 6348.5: 16.63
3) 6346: 16.1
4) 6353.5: 17.83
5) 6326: 19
